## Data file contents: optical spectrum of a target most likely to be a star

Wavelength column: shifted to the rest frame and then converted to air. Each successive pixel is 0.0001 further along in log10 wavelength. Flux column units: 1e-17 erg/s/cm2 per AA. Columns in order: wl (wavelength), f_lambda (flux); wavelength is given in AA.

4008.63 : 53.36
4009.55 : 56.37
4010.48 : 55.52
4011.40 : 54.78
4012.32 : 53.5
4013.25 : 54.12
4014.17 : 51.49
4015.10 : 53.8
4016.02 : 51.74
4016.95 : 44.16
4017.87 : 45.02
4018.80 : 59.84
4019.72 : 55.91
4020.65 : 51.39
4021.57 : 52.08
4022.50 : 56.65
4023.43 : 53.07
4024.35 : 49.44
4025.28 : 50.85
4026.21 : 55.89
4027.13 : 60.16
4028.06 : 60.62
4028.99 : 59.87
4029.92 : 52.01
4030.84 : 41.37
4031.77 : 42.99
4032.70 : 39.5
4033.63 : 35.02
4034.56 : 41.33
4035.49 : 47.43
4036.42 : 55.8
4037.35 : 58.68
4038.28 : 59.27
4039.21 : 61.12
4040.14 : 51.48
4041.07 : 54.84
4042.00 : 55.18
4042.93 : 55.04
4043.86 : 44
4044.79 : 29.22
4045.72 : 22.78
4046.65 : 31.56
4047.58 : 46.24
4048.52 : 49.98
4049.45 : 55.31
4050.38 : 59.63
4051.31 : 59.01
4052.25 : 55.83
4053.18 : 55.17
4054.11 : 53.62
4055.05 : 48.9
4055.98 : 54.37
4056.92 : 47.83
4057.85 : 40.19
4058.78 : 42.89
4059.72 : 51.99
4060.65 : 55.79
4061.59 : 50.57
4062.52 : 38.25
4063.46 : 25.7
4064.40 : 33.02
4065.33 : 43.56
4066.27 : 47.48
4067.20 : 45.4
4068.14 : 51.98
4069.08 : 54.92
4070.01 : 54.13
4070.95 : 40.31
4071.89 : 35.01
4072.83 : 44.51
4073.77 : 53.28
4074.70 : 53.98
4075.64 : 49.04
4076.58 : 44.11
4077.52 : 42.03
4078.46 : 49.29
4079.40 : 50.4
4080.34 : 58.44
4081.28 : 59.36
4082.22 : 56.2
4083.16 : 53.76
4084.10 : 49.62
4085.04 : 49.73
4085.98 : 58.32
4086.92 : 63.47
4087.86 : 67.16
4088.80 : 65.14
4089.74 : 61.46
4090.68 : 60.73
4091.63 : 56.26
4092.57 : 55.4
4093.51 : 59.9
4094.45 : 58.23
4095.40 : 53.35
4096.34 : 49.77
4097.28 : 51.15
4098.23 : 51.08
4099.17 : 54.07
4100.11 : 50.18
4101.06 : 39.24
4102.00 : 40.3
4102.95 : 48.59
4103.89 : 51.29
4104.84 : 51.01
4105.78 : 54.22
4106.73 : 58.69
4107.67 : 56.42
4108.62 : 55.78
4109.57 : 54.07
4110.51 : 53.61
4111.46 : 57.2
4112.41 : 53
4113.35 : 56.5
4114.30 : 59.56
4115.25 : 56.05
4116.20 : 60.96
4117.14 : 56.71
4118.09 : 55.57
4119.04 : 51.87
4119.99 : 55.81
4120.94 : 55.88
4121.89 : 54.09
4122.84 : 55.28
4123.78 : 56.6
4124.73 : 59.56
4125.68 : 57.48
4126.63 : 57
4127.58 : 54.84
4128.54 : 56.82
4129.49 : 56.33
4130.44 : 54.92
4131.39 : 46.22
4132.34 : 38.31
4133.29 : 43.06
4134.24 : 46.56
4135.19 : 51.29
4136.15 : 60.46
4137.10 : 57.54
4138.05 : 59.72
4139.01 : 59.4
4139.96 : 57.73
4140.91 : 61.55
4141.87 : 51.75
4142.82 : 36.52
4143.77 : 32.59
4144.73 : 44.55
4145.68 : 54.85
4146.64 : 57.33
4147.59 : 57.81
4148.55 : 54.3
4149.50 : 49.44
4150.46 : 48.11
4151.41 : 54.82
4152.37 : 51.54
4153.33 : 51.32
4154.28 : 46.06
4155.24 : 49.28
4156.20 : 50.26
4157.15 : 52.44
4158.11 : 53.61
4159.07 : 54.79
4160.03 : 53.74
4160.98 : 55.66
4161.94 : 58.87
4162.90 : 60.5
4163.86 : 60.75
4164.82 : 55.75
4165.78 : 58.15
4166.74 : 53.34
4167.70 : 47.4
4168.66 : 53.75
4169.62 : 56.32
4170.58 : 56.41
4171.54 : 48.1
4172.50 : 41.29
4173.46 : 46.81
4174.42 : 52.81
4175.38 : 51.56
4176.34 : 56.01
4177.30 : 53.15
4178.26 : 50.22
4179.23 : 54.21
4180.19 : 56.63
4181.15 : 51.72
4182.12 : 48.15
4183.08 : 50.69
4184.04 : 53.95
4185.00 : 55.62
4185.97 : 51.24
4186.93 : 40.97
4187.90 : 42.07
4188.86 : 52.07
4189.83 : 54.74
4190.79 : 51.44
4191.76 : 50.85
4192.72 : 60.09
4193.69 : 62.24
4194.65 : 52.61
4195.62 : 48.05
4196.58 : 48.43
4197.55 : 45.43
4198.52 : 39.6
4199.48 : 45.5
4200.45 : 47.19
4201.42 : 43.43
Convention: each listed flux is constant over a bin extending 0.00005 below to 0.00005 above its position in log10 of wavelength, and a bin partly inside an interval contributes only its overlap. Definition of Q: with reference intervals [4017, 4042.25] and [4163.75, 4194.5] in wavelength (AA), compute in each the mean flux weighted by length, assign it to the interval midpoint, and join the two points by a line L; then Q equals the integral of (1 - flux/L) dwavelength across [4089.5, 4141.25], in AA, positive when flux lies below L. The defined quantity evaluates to -2.09 AA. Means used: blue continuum 51.9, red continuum 52.4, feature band 54.3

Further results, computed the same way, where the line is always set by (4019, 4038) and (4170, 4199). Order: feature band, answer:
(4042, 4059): 1.2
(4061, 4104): 0.4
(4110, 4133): -1.7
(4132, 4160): -0.2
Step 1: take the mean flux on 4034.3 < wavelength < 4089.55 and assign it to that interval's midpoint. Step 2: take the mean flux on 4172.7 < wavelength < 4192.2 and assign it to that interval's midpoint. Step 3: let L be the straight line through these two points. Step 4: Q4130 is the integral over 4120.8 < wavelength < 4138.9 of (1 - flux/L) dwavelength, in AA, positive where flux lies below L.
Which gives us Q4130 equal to -1.2 AA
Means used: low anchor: 49.8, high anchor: 51.1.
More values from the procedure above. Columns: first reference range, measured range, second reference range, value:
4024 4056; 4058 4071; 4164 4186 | 1.3 AA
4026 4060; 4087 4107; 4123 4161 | -1.2 AA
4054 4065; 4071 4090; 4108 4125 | -1.4 AA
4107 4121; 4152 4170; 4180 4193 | -0.3 AA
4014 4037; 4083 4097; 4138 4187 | -1.6 AA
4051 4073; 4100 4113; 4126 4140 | -0.2 AA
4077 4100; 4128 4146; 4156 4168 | 1.4 AA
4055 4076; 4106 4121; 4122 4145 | -1.6 AA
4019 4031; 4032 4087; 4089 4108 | 5.3 AA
